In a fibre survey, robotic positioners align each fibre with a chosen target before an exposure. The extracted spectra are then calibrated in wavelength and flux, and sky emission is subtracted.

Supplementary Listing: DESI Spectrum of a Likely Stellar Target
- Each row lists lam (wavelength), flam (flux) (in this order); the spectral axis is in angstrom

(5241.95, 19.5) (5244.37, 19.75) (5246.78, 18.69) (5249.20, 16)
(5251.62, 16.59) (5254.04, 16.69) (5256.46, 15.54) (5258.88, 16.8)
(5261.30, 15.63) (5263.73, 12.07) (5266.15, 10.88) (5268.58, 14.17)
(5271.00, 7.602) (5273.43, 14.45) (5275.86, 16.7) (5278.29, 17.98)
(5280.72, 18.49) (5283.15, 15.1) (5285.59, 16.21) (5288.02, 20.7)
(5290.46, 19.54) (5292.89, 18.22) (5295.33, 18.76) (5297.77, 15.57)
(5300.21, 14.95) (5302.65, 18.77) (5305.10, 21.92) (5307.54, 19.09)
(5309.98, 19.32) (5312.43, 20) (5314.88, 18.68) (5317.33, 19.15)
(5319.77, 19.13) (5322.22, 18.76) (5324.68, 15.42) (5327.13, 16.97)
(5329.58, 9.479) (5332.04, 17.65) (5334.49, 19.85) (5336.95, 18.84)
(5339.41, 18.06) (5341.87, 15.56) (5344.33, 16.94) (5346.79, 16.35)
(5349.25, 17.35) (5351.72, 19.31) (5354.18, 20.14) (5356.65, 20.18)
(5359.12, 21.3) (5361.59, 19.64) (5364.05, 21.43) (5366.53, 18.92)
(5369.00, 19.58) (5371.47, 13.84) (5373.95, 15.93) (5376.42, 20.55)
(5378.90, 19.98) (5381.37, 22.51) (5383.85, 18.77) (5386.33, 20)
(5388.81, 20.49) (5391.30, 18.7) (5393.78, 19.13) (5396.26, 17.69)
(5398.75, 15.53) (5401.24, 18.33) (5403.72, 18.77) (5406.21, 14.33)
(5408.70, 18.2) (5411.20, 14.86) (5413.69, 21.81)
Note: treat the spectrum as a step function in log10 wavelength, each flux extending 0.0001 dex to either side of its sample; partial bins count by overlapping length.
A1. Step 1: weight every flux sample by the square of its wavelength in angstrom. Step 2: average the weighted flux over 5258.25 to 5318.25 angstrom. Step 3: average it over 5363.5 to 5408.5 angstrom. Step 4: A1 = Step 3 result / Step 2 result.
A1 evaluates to 1.1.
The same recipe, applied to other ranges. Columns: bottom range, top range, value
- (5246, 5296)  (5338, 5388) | 1.22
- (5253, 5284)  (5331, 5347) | 1.23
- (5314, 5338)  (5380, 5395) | 1.17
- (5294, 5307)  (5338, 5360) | 1.03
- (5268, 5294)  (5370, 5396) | 1.20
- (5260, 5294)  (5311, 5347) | 1.14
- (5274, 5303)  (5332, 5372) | 1.09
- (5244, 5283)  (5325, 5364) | 1.20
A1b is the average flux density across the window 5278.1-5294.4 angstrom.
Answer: 18.1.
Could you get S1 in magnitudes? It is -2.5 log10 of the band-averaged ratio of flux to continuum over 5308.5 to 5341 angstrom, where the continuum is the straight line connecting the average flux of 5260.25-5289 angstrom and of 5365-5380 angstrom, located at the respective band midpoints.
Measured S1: -0.08 mag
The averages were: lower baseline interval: 15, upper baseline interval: 18.2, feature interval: 17.8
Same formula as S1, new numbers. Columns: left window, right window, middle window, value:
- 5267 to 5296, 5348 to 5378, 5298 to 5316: -0.09 mag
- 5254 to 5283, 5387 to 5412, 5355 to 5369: -0.20 mag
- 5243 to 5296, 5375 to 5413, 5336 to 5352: 0.02 mag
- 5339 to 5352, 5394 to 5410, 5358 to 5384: -0.13 mag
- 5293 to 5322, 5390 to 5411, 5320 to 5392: -0.02 mag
